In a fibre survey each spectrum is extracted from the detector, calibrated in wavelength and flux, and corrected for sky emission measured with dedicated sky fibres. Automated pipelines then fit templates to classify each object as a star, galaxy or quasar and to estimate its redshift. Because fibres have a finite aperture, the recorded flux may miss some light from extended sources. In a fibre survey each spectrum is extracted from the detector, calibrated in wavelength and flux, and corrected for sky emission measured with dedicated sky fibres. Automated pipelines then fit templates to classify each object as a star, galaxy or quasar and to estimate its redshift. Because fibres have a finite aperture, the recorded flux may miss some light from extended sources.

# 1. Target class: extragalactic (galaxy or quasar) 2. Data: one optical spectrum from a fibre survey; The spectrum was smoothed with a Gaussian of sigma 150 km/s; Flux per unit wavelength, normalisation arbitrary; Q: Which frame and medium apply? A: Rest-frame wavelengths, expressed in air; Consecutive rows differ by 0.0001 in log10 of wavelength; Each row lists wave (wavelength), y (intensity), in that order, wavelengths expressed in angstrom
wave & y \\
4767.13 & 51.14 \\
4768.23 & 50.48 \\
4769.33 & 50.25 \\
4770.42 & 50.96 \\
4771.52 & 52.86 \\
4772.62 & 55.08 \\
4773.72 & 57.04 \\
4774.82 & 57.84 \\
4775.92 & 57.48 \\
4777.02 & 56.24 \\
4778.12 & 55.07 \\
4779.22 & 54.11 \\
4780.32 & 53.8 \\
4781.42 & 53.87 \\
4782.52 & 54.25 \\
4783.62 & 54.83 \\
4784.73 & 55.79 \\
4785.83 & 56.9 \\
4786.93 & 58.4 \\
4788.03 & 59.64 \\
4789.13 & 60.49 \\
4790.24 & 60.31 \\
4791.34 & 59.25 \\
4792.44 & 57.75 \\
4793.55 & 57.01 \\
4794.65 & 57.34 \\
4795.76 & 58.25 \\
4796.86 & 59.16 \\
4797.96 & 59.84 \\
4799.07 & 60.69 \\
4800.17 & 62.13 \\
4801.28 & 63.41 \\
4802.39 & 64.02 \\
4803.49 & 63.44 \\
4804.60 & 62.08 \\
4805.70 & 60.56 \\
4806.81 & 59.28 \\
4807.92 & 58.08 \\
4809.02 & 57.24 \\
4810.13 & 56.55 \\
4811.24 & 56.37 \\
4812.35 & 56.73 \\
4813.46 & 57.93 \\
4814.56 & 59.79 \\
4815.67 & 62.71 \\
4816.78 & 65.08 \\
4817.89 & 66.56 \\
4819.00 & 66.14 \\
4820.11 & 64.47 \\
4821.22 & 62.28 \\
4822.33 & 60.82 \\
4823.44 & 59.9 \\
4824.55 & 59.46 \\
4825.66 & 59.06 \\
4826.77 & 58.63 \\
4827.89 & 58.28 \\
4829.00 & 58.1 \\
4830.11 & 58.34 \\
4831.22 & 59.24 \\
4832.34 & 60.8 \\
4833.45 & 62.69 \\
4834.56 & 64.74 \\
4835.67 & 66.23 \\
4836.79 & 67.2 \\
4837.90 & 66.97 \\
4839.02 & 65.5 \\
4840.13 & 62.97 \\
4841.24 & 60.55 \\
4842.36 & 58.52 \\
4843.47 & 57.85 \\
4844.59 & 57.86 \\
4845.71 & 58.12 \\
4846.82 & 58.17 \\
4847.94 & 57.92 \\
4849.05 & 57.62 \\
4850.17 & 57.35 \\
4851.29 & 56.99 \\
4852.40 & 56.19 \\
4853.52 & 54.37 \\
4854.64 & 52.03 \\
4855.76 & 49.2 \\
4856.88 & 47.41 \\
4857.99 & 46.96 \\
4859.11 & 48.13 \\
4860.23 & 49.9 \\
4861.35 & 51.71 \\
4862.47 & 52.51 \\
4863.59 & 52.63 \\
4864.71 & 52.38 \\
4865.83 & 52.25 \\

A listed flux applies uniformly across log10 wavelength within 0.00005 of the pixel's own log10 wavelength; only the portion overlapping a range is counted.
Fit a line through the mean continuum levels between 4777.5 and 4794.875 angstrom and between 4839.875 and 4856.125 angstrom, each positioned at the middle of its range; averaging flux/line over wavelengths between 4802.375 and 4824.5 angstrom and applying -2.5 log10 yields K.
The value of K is -0.07 mag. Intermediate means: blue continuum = 56.8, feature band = 60.9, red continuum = 57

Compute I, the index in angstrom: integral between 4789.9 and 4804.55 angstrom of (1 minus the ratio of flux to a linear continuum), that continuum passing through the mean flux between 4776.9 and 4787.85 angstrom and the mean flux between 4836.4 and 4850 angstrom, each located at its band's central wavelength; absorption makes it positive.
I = -0.92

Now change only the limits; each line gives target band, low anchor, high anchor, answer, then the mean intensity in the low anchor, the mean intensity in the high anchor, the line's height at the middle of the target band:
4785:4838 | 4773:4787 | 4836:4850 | -2.1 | 55.7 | 60.7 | 58.2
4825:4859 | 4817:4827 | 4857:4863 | -1.7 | 62.1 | 49.7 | 55.6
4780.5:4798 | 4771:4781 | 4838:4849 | -0.4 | 55.5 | 59.9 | 56.4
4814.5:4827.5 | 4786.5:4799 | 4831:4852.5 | -0.5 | 58.9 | 60.8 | 60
